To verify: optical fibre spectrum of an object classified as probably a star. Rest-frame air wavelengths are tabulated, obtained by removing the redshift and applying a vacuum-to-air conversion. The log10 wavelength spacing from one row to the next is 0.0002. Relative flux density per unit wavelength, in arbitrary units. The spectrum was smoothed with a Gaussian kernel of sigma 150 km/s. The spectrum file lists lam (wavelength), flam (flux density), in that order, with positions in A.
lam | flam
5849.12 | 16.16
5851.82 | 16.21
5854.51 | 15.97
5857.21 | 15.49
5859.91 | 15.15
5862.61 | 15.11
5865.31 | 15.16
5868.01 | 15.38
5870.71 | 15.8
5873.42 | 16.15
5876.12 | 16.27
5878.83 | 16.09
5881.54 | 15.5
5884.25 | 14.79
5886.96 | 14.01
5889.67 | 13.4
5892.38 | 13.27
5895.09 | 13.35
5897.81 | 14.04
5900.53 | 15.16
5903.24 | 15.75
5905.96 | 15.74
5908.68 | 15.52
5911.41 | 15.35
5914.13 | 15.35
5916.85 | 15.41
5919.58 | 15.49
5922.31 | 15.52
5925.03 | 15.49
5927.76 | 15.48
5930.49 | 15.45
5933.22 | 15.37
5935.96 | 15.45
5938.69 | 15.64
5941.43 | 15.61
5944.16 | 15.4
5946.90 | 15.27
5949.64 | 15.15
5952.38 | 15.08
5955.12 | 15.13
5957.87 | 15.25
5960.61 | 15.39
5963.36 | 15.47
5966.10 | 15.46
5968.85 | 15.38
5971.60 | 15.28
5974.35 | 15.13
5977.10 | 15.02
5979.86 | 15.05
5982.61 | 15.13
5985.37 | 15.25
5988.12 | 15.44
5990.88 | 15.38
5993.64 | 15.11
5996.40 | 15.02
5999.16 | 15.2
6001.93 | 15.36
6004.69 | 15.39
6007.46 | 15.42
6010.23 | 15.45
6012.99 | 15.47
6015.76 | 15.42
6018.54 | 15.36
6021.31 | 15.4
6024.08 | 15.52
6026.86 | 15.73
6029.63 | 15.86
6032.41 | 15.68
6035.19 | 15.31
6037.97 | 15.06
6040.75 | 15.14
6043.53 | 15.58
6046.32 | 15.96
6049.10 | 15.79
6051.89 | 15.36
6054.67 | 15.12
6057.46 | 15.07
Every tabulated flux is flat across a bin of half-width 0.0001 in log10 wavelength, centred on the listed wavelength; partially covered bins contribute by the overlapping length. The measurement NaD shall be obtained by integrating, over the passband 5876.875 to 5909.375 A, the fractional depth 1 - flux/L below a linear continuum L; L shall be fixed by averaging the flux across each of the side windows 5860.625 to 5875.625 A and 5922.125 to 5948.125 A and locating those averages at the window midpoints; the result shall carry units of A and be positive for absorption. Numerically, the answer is 1.7 A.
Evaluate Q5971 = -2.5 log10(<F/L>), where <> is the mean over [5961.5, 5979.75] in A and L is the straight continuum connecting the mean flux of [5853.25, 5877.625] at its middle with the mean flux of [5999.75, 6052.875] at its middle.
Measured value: 0.018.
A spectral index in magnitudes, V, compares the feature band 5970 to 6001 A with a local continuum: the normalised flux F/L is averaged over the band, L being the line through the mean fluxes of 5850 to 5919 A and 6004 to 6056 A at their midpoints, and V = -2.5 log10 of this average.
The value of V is 0.01 mag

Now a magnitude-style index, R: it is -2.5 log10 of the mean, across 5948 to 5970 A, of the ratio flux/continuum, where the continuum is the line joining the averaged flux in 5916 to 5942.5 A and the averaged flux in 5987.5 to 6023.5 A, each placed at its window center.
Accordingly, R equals 0.01 mag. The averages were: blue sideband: 15.5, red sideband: 15.3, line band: 15.3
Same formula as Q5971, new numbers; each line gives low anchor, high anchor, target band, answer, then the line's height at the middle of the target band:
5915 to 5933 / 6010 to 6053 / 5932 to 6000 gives 0.01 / 15.5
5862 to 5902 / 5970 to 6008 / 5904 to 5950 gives -0.03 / 15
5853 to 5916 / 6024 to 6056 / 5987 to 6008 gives 0.01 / 15.4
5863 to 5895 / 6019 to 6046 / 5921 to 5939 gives -0.02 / 15.2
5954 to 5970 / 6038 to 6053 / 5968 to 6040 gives 0.01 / 15.4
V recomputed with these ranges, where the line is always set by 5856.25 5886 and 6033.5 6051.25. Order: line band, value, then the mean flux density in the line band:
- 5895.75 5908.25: 0.03 mag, 15.1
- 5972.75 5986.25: 0.03 mag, 15.1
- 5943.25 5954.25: 0.02 mag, 15.2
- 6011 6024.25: 0.00 mag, 15.4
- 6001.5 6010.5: 0.01 mag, 15.4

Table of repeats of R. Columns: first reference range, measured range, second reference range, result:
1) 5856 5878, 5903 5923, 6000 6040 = 0.00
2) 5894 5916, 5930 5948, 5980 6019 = -0.02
